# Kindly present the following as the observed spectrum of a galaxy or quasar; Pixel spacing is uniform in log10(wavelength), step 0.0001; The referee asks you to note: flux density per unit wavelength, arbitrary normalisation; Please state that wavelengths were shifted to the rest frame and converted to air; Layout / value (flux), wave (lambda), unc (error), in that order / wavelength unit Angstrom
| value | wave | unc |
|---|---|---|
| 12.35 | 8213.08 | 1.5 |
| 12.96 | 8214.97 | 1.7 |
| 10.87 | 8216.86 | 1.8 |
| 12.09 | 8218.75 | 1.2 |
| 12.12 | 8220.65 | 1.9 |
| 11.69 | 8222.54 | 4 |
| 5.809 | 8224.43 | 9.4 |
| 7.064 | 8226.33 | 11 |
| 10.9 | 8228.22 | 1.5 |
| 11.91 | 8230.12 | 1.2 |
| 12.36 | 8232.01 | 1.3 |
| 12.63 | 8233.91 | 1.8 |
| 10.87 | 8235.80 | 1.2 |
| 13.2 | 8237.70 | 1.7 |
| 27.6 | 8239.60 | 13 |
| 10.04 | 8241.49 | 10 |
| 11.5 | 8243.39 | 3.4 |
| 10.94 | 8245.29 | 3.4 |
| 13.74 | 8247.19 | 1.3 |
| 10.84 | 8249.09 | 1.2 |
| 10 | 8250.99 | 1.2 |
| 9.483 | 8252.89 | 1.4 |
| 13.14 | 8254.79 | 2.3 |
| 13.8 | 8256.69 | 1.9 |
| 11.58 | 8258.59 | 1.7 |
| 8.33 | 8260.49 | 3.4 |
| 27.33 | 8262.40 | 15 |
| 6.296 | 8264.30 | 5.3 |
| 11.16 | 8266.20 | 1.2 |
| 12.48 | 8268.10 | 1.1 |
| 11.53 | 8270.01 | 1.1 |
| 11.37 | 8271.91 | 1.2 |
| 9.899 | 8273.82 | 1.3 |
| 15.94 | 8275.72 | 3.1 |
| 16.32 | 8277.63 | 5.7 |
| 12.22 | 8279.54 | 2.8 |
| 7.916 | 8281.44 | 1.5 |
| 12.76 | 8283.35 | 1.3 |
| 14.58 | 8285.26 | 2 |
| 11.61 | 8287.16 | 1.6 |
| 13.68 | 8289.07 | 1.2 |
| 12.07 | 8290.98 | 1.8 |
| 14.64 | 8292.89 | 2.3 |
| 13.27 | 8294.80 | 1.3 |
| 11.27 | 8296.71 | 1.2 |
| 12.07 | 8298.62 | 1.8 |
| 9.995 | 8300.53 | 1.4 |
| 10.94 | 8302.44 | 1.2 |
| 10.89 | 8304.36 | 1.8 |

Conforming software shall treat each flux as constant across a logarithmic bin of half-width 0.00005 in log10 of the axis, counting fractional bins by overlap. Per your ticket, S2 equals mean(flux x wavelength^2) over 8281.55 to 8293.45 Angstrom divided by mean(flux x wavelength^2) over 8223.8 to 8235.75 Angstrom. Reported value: 1.26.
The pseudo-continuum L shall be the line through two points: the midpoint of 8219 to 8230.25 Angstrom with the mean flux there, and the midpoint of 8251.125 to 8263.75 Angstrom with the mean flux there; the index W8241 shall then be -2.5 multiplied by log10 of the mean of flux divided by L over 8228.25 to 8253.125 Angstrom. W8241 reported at -0.11 mag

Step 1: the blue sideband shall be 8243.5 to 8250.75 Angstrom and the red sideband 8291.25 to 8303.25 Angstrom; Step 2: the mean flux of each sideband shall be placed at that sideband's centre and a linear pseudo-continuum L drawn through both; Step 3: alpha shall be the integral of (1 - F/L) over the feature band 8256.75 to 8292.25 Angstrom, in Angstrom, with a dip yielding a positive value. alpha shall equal -2.44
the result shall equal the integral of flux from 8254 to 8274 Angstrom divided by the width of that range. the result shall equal 12.5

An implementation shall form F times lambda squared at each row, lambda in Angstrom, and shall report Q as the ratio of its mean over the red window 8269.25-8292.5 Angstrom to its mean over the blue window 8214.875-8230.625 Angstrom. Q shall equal 1.2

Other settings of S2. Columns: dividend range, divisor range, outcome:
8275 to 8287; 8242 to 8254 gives 1.20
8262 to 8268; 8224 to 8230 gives 1.57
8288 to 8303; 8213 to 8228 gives 1.19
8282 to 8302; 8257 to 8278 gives 0.97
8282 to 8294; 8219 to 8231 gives 1.32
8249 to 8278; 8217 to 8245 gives 1.04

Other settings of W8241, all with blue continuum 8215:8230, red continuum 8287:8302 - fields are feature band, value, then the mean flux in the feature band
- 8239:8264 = -0.20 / 13.3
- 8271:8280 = -0.12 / 13.2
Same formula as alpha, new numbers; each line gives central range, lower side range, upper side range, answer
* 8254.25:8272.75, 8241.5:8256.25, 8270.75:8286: -1.2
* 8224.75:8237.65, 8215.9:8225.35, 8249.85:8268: 0.2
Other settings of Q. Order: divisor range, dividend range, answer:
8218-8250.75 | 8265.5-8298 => 1.05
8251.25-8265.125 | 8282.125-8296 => 1.03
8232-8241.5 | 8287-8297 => 0.87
